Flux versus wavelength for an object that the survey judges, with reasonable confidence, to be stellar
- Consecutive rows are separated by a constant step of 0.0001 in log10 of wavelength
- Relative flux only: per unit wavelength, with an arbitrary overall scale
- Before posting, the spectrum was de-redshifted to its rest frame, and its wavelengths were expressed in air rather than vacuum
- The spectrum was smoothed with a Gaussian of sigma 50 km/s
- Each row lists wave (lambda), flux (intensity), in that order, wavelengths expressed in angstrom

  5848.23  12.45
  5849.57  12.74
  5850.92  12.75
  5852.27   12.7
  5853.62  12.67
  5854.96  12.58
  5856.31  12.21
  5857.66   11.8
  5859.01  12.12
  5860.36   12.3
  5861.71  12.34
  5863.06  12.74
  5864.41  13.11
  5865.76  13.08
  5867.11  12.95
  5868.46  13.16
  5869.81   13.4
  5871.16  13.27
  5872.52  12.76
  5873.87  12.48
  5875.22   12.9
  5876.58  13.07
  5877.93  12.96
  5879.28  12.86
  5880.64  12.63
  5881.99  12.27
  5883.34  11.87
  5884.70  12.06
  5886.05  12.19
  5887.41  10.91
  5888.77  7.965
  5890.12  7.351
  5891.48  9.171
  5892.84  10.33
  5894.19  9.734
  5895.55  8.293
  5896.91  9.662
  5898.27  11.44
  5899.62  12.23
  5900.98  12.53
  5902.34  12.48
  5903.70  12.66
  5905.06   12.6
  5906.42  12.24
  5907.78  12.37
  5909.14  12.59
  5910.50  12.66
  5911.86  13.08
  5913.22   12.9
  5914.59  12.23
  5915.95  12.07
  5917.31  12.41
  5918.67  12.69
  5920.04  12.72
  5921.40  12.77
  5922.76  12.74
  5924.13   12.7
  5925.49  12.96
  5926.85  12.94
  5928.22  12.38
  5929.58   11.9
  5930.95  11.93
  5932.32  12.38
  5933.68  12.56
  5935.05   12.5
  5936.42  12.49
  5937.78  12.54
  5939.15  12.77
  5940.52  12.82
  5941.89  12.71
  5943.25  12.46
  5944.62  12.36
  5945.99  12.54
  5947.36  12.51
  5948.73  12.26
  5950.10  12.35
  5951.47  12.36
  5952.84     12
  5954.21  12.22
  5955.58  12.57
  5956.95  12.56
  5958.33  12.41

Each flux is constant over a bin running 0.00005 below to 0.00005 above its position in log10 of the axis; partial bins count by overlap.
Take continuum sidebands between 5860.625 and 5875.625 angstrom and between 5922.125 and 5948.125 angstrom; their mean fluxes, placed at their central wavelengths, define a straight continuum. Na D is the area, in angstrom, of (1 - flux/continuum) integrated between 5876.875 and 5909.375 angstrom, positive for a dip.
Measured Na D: 3.7 angstrom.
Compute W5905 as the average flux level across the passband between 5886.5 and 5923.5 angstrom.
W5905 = 11.5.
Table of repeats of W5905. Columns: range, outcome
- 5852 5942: 12.2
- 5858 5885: 12.7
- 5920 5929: 12.8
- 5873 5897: 11.1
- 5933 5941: 12.6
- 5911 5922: 12.6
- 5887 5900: 9.63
